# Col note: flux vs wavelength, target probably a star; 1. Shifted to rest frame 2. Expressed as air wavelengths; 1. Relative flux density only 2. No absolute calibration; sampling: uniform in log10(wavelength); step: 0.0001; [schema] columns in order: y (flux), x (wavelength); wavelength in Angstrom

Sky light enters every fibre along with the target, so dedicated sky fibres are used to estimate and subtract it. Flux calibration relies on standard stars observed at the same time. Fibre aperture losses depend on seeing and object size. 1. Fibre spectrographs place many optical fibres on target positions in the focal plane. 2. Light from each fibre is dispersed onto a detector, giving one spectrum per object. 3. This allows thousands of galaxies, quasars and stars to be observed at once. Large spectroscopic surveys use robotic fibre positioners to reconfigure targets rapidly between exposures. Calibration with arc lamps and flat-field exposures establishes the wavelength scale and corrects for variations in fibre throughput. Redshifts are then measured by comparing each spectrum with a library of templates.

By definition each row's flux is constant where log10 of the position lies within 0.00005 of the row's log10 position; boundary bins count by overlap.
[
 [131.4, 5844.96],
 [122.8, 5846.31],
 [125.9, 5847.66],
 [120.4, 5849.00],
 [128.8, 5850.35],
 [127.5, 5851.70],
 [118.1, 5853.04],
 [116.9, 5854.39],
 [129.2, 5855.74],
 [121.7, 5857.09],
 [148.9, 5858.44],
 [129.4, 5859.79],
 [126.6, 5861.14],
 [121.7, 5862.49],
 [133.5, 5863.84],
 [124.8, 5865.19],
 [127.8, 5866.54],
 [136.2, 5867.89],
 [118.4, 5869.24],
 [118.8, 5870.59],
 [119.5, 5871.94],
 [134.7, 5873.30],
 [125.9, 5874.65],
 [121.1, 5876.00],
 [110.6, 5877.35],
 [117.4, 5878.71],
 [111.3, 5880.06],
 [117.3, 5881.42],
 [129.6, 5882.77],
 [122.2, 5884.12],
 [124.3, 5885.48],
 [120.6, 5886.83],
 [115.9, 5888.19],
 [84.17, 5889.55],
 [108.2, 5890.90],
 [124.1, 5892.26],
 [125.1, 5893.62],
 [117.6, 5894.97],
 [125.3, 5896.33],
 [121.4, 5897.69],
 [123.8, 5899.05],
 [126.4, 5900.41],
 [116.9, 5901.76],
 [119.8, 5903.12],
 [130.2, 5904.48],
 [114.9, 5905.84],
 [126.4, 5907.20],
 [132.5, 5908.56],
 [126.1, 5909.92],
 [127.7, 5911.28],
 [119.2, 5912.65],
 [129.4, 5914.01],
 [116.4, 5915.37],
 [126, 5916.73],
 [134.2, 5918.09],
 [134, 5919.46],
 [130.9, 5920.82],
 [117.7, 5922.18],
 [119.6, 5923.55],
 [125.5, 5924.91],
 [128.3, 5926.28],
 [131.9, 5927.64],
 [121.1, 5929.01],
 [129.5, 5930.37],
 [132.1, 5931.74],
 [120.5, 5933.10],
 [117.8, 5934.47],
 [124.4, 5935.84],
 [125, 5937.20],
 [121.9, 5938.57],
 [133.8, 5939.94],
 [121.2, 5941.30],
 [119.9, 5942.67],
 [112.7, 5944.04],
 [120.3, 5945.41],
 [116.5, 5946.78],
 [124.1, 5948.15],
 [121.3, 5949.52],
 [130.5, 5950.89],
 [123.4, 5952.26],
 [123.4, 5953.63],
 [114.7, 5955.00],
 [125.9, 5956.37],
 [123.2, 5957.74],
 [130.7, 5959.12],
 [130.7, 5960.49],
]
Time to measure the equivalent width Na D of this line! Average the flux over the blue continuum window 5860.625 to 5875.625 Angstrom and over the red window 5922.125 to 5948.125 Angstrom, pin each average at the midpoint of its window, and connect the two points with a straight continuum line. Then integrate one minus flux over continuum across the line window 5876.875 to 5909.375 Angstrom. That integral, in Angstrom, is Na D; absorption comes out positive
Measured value 1.4 Angstrom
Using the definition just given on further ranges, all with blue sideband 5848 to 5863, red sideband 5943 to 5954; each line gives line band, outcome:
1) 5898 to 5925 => -0.3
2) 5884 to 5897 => 0.8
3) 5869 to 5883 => 0.6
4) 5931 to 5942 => -0.2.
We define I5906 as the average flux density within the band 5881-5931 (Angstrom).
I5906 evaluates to 123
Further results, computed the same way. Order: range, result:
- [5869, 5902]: 119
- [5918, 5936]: 126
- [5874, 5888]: 120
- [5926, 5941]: 126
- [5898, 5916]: 124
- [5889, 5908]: 119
